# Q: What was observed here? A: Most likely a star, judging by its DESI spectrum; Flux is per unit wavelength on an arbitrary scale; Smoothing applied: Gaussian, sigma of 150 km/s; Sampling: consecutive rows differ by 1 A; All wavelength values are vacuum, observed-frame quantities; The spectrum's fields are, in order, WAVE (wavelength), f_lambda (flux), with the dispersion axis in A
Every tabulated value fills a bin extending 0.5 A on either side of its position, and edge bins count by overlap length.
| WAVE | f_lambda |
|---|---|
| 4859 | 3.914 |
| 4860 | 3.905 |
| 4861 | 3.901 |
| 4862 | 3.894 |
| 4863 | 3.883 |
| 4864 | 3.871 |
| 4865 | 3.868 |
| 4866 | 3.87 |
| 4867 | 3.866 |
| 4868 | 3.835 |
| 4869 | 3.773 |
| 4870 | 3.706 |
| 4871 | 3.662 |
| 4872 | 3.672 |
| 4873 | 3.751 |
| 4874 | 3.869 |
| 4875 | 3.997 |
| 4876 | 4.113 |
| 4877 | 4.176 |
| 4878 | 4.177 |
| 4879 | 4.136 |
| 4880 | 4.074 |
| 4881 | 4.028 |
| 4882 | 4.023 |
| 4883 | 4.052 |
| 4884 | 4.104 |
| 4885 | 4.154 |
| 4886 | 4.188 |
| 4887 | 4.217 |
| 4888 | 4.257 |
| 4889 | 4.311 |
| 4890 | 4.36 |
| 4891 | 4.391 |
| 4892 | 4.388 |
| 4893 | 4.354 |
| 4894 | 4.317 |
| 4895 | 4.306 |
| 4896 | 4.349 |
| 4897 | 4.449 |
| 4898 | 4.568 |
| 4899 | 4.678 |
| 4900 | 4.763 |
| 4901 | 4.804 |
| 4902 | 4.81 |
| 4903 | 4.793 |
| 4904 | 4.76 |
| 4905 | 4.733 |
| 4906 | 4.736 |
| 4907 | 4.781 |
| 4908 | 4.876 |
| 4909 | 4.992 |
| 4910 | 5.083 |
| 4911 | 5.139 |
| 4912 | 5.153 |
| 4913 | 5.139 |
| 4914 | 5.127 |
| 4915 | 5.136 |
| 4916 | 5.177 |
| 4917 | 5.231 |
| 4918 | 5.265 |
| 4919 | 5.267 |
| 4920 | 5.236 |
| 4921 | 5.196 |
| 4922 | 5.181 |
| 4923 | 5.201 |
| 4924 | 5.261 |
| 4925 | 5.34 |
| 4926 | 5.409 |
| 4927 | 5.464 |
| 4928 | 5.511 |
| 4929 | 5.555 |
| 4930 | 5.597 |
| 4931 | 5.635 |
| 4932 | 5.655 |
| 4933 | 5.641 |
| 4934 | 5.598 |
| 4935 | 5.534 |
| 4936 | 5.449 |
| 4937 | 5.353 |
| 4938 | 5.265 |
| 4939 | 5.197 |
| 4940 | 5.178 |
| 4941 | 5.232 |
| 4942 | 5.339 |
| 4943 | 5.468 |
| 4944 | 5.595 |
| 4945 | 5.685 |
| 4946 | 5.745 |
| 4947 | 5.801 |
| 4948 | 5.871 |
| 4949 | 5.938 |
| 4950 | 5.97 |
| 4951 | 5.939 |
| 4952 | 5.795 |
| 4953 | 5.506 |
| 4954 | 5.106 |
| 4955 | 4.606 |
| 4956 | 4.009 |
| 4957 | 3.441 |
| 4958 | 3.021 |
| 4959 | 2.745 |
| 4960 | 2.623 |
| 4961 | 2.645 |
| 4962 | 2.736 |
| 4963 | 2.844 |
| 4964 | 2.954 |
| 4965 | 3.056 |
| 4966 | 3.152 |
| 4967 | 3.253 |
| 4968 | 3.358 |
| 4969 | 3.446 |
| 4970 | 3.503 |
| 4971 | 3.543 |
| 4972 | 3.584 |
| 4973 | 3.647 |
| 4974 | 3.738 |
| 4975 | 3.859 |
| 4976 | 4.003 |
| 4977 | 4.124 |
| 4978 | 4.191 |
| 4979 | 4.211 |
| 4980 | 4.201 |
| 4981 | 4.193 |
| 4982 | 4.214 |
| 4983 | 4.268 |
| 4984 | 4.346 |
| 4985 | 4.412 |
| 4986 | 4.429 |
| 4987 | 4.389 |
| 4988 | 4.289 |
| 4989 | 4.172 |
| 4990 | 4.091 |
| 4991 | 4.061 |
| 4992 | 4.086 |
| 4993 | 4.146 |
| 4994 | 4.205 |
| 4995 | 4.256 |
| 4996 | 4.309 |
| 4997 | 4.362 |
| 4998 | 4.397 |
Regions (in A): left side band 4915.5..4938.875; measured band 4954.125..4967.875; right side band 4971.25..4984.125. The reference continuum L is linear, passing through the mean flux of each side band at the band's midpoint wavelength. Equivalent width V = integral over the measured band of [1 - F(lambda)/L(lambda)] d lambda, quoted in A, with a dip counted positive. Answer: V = 3.9 A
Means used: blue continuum 5.39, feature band 3.22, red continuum 4.03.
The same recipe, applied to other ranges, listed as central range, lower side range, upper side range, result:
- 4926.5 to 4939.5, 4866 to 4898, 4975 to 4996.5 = -4.20 A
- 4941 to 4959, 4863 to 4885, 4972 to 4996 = -4.75 A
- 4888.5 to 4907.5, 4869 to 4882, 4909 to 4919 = 0.38 A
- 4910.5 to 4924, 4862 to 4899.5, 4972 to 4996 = -3.53 A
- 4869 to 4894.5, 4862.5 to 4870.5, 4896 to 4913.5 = 0.83 A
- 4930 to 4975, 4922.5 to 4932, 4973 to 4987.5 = 3.21 A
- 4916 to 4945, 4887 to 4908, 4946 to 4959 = -3.36 A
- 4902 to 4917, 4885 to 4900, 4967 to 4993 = -2.36 A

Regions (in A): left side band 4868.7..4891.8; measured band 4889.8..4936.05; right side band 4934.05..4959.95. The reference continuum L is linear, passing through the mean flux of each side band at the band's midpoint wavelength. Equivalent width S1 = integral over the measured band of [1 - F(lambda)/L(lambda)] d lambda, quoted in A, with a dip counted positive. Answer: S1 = -4.5 A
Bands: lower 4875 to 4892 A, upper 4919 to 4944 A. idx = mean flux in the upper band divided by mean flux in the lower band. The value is 1.3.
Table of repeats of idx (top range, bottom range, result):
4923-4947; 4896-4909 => 1.16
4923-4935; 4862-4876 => 1.44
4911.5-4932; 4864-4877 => 1.38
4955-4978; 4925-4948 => 0.61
